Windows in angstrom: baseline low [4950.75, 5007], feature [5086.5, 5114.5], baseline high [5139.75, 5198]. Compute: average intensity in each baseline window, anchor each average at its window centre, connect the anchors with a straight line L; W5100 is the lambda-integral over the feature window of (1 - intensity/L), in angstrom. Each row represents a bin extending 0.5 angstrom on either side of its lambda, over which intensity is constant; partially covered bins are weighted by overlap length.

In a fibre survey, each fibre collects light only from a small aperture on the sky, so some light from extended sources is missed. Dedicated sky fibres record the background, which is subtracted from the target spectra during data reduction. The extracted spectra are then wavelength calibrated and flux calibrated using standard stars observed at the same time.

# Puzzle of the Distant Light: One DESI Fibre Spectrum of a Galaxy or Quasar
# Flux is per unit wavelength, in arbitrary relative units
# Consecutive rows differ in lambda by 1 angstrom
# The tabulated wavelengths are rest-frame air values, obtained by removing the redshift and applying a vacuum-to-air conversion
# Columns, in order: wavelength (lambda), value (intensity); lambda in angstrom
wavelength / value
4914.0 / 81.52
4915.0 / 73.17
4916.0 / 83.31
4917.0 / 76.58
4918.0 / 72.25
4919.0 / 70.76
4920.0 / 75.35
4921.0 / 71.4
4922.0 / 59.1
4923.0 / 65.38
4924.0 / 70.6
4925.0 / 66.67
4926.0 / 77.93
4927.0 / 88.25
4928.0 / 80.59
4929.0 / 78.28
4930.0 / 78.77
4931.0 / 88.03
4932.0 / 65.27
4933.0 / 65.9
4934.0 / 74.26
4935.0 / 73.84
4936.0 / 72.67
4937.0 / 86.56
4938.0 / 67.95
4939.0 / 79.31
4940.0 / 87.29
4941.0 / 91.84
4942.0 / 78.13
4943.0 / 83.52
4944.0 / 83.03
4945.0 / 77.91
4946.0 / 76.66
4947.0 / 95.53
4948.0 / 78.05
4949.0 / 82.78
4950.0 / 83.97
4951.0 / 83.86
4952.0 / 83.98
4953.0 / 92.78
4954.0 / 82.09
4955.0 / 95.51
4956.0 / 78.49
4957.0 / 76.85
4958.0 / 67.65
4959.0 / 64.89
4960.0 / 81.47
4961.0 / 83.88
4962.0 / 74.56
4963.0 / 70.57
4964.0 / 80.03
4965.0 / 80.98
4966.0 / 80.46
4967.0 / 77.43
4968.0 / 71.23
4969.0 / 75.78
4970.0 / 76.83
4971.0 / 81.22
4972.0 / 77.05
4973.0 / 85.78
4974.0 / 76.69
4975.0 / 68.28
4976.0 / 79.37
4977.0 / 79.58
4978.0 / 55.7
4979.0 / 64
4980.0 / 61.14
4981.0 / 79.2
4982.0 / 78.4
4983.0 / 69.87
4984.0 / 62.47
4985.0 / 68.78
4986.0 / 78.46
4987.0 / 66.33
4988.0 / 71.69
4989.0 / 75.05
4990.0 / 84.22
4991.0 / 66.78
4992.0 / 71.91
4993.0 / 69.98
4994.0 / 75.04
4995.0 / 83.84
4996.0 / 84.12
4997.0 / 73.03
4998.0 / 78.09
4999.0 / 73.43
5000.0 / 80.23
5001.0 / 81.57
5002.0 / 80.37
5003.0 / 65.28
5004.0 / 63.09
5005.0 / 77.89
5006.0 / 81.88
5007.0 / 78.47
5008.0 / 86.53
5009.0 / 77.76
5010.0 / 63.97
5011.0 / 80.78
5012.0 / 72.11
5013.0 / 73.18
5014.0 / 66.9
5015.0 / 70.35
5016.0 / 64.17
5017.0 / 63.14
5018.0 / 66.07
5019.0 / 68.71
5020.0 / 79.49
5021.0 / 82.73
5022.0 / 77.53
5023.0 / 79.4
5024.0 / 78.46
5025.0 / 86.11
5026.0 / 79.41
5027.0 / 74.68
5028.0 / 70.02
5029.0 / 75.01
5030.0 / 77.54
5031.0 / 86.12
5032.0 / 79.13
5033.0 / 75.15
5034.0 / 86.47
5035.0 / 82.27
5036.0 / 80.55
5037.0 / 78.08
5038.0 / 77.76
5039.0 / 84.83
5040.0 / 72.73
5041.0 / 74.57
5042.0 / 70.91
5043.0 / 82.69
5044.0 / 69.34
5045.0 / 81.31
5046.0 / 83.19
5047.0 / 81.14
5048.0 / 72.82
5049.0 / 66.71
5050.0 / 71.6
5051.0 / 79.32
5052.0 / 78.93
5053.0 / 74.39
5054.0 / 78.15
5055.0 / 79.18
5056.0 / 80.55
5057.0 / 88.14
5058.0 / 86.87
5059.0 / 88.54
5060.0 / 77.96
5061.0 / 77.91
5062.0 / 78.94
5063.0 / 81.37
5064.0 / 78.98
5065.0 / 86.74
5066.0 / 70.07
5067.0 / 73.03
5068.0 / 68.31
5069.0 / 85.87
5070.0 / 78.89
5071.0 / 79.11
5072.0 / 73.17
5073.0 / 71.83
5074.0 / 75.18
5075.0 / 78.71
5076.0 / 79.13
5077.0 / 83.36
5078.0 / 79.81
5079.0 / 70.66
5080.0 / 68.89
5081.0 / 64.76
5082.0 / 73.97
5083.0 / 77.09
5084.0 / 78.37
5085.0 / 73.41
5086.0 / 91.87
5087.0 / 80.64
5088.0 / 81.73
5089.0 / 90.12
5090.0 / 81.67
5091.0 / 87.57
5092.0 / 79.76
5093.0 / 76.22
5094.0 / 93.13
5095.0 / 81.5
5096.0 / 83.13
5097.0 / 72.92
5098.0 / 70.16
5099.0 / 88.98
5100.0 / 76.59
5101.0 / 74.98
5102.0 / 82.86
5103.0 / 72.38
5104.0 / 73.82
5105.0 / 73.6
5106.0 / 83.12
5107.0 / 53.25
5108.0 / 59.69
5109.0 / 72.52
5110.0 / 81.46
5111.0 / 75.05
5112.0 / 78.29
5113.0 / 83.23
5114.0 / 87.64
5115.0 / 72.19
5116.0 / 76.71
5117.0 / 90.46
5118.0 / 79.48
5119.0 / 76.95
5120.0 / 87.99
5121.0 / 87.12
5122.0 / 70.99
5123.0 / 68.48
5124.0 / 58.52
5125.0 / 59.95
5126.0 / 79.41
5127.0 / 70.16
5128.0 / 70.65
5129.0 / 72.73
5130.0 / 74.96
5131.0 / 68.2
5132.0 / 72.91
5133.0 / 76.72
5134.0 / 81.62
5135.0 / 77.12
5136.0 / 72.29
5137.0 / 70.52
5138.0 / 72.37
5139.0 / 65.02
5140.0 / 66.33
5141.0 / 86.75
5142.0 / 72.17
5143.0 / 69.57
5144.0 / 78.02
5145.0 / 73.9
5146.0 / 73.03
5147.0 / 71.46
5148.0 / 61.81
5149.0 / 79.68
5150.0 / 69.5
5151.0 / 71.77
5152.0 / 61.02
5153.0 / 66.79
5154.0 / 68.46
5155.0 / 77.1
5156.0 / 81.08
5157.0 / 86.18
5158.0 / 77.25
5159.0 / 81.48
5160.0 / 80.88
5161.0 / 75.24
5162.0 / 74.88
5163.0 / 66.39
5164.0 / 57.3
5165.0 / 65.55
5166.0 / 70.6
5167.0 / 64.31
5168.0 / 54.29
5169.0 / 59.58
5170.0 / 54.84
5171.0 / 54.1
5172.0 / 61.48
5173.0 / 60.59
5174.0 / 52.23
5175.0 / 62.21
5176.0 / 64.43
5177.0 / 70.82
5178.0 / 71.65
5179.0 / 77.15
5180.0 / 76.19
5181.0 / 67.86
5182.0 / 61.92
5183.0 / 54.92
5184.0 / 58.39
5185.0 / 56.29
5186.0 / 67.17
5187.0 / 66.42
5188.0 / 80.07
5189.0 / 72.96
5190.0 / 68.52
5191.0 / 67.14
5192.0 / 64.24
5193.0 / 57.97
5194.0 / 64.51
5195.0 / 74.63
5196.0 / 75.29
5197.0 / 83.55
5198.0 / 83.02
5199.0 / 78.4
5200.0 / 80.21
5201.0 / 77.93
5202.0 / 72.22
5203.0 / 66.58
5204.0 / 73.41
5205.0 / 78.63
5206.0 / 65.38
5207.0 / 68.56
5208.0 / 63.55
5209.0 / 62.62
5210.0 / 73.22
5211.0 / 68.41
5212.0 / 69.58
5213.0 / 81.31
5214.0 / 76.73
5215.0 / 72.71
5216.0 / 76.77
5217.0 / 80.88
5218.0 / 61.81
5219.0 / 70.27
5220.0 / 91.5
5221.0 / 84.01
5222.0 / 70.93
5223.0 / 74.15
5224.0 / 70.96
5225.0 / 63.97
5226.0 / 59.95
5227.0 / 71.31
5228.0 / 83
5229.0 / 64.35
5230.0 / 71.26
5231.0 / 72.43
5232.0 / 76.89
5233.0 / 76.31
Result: -2.7 angstrom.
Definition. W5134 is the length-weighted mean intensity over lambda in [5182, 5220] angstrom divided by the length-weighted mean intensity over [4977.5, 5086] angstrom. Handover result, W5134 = 0.9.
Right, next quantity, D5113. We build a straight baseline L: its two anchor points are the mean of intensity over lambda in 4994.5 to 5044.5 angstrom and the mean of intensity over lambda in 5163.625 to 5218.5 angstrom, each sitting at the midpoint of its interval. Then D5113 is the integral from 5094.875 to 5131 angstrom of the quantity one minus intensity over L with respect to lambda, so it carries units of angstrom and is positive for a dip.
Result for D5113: -1.77 angstrom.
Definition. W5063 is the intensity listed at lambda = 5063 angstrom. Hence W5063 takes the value 81.37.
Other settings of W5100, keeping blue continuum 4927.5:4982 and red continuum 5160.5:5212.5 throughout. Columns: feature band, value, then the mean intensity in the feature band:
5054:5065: -1.28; 81.9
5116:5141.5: -1.49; 74.4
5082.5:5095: -1.83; 82.6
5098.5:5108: -0.43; 74.7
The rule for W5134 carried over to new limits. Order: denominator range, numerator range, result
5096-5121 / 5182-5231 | 0.92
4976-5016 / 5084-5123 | 1.07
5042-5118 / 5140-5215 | 0.89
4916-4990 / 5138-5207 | 0.91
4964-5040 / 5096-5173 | 0.96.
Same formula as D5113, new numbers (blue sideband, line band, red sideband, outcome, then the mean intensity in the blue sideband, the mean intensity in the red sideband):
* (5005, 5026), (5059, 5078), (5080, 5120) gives -0.2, 75.1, 78.2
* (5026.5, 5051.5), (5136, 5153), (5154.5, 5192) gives -0.4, 77.4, 67.5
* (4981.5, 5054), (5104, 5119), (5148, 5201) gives -1.0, 75.6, 68.8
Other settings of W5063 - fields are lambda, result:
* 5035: 82.27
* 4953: 92.78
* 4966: 80.46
